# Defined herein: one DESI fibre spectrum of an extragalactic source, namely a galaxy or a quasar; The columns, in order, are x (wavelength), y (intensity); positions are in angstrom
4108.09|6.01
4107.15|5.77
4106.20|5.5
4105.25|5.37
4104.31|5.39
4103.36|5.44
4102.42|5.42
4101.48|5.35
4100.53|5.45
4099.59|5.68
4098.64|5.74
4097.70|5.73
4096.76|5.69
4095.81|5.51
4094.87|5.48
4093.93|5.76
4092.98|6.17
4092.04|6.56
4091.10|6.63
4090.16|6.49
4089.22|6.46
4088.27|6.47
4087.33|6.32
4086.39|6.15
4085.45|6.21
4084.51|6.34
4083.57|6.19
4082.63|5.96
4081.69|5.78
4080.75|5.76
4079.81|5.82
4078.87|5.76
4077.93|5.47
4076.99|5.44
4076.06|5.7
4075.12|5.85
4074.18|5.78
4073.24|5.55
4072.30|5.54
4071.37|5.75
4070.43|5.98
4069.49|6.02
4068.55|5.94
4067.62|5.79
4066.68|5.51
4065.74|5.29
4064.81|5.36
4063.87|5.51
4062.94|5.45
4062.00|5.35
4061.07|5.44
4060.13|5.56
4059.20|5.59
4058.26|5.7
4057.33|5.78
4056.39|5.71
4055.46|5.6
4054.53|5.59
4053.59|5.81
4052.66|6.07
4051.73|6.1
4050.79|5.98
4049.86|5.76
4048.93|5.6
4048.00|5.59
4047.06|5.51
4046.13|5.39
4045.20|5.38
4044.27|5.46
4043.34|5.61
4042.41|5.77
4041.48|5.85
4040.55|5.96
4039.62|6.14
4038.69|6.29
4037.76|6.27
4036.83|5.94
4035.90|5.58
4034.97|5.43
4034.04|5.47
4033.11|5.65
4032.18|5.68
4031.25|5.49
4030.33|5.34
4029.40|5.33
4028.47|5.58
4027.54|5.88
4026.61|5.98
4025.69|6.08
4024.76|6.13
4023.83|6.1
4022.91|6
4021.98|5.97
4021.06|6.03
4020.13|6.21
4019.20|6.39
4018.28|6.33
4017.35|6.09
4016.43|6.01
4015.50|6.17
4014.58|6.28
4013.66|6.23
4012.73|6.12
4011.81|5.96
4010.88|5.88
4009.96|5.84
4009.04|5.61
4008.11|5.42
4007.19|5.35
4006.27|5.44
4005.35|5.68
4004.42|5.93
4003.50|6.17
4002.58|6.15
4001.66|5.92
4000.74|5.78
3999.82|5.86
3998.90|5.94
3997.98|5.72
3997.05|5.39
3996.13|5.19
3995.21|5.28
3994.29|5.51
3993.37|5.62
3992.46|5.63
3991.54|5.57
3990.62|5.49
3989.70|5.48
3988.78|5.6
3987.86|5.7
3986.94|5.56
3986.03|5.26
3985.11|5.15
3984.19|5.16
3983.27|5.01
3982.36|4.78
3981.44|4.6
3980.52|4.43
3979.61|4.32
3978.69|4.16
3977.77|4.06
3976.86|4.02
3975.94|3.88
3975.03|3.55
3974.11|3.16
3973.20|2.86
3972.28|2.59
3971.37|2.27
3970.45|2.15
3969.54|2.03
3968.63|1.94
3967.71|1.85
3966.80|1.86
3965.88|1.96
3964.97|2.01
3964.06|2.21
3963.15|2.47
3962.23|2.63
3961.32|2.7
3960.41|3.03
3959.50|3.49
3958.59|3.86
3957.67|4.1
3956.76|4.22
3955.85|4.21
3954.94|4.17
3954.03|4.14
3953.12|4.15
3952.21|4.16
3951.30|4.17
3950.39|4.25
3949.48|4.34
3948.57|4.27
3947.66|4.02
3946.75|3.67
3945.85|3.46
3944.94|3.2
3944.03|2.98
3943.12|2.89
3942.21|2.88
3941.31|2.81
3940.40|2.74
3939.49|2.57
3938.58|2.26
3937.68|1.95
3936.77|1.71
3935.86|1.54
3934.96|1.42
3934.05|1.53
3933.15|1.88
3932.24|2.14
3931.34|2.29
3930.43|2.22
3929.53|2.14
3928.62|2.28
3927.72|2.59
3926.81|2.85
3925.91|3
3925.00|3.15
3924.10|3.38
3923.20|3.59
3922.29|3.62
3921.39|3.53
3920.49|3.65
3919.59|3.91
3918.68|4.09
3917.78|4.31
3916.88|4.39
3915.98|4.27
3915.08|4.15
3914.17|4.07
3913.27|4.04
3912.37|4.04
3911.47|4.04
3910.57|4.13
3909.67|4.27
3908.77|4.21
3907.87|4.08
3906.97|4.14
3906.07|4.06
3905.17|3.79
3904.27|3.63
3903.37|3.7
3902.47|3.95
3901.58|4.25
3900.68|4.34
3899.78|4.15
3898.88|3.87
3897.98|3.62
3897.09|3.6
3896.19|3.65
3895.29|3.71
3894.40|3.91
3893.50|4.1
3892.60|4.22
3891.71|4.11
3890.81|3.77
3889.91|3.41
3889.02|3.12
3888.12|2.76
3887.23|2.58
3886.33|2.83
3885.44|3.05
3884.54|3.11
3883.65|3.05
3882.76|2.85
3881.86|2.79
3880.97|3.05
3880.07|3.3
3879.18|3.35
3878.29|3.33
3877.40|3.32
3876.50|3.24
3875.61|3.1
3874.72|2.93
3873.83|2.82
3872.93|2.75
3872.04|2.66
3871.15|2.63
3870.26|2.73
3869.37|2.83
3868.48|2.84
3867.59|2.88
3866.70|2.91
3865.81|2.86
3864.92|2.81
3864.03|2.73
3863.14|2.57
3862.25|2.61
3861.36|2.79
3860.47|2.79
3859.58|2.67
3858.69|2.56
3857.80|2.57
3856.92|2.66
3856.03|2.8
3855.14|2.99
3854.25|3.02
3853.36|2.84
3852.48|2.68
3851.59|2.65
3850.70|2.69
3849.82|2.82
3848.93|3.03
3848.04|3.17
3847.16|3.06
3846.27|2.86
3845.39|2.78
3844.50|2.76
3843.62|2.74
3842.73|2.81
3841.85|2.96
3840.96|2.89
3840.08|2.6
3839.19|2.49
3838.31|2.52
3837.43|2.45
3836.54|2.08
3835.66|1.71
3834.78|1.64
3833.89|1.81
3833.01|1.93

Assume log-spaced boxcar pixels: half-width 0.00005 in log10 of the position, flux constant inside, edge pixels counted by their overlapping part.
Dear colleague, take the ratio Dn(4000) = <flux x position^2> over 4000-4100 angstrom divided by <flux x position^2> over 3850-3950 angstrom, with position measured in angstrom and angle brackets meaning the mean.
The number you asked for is 1.97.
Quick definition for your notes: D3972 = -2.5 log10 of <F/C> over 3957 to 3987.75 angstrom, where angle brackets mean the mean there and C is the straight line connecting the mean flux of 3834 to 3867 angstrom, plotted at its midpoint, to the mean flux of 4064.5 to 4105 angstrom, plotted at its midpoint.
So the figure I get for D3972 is 0.25 mag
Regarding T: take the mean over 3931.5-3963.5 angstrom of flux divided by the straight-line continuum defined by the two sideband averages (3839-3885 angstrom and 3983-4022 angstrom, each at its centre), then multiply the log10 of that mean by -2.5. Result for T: 0.43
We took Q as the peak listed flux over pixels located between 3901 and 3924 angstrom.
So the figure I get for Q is 4.39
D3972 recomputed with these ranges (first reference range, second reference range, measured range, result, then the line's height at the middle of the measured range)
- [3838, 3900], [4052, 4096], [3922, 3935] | 0.44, 3.84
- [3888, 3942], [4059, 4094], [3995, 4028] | -0.21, 4.86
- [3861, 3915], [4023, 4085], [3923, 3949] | 0.47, 4.08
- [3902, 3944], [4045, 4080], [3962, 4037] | -0.09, 4.55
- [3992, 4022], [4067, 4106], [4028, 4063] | 0.03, 5.85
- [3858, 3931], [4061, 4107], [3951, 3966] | 0.22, 4.19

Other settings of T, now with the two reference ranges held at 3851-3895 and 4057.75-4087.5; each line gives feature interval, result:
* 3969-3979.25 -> 0.36 mag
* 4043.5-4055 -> -0.05 mag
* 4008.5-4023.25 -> -0.22 mag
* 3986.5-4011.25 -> -0.19 mag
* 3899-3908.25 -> -0.17 mag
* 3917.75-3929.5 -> 0.12 mag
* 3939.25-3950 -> 0.19 mag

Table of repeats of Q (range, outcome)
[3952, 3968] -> 4.22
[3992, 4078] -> 6.39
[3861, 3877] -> 3.24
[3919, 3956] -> 4.34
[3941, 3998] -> 5.72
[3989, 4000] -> 5.94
